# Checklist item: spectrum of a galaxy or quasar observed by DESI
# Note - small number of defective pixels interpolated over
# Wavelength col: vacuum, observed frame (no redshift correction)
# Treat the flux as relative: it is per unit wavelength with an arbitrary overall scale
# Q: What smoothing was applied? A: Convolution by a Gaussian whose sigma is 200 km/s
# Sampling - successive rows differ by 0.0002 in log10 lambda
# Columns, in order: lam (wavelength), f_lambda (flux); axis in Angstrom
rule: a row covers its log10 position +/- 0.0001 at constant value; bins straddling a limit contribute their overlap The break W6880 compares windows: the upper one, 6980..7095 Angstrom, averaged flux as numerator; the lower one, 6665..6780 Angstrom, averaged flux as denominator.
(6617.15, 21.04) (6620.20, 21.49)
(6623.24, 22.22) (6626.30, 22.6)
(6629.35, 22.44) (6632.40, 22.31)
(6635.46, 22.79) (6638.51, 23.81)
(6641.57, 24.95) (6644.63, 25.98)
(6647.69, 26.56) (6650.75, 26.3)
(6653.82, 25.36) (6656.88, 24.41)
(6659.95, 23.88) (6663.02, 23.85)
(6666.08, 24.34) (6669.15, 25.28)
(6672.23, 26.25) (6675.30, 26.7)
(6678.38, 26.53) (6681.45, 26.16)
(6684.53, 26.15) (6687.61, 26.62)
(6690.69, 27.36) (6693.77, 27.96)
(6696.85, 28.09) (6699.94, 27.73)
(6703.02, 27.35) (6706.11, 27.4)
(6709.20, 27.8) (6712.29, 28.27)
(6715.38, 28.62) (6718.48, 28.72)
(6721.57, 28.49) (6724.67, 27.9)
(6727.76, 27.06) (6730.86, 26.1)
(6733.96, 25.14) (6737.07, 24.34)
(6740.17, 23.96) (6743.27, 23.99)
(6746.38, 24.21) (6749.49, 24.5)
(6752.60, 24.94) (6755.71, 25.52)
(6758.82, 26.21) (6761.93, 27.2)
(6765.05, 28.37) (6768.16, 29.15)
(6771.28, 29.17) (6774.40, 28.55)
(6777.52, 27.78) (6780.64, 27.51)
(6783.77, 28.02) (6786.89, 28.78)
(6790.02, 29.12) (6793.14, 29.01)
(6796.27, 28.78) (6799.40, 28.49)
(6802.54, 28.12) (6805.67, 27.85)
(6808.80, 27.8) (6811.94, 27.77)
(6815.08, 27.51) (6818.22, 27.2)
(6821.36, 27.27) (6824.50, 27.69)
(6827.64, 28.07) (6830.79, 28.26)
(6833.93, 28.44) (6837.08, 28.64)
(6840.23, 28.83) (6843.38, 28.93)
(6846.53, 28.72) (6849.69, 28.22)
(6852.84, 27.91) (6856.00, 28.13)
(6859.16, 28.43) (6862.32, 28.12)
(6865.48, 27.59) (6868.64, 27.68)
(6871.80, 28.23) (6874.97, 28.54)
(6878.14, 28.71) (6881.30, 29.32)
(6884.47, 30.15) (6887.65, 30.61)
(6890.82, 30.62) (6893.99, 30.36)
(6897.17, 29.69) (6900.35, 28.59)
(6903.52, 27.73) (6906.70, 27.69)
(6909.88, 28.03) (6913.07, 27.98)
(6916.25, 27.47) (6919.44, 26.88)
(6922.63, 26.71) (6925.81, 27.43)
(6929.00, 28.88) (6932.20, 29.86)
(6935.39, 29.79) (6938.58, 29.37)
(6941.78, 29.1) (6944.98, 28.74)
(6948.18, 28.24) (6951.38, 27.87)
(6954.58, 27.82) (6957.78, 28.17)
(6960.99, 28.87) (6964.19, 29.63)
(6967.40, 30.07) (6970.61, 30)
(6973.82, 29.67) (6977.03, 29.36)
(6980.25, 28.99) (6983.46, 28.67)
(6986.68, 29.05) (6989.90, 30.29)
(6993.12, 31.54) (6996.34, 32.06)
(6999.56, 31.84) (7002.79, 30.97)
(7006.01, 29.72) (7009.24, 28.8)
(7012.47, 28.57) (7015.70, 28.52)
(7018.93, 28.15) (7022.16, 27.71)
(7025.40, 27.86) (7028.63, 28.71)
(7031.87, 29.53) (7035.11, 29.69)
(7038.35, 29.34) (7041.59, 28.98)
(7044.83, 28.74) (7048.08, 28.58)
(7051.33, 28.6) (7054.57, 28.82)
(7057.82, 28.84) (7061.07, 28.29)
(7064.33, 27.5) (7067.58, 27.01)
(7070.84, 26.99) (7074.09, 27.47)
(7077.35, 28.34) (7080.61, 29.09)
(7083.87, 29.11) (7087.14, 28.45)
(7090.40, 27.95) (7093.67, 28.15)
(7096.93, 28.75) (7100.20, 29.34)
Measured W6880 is 1.08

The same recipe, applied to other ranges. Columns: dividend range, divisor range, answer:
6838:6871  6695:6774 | 1.05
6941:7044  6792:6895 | 1.03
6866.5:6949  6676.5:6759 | 1.08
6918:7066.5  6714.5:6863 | 1.05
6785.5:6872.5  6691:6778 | 1.05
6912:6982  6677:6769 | 1.07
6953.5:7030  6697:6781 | 1.09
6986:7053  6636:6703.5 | 1.13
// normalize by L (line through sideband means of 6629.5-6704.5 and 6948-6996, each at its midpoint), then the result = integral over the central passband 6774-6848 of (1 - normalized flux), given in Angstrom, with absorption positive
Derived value -2.2 Angstrom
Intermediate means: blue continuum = 25.6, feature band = 28.2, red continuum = 29.3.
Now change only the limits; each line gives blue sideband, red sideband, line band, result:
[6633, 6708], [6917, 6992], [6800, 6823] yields -0.28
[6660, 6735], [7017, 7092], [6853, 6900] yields -2.24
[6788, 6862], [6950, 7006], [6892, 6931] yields 1.21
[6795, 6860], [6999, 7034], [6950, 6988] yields -0.26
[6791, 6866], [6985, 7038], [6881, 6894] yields -0.76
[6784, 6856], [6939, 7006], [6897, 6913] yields 0.43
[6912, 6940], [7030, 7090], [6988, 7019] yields -1.88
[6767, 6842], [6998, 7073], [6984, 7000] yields -1.16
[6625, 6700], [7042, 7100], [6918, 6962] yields -1.68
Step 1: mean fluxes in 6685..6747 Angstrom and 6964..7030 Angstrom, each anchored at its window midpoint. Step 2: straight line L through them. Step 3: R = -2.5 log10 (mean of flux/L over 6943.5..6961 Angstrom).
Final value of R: 0.03 mag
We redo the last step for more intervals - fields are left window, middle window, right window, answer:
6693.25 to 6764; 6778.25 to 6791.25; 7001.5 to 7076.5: -0.05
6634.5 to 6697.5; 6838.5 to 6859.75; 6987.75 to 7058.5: -0.03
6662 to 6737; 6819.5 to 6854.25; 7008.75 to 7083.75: -0.03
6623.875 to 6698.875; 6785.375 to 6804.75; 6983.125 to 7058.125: -0.07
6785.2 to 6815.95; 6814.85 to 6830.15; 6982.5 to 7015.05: 0.04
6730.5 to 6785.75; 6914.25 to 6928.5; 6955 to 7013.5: 0.06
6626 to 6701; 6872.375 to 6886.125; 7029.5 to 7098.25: -0.08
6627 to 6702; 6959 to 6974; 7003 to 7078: -0.06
